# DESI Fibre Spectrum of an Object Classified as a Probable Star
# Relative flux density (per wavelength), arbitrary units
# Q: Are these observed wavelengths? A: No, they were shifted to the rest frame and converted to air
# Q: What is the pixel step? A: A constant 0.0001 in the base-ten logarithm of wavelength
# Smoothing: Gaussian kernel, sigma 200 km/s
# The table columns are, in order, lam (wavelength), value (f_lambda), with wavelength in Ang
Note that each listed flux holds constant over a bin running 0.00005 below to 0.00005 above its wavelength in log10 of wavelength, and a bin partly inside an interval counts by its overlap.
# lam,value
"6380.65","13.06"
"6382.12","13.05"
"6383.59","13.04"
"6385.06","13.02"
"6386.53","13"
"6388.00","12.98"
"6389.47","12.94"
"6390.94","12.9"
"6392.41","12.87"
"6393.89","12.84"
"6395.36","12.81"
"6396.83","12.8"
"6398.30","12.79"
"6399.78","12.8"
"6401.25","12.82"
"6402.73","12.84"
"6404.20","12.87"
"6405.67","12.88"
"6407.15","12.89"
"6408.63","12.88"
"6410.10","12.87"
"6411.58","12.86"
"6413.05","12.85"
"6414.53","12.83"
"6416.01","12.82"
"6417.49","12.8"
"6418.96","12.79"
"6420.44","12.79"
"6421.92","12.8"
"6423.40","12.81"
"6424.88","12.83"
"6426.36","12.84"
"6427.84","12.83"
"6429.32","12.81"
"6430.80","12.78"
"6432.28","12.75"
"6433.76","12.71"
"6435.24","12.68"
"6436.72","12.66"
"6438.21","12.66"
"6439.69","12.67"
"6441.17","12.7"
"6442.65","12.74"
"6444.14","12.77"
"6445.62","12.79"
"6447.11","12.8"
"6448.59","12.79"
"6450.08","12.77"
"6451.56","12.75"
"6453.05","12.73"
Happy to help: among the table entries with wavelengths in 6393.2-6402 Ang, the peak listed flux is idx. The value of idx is 12.84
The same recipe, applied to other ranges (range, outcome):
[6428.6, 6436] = 12.81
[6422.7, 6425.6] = 12.83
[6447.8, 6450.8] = 12.79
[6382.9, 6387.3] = 13.04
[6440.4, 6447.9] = 12.8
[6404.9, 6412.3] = 12.89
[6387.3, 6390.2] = 12.98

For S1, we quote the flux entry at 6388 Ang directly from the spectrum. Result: 12.98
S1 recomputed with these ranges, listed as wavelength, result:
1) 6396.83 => 12.8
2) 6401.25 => 12.82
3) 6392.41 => 12.87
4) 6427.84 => 12.83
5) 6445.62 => 12.79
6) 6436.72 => 12.66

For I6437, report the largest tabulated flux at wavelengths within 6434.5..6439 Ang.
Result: 12.68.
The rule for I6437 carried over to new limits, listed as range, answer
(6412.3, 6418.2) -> 12.85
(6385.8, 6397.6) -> 13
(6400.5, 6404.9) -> 12.87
